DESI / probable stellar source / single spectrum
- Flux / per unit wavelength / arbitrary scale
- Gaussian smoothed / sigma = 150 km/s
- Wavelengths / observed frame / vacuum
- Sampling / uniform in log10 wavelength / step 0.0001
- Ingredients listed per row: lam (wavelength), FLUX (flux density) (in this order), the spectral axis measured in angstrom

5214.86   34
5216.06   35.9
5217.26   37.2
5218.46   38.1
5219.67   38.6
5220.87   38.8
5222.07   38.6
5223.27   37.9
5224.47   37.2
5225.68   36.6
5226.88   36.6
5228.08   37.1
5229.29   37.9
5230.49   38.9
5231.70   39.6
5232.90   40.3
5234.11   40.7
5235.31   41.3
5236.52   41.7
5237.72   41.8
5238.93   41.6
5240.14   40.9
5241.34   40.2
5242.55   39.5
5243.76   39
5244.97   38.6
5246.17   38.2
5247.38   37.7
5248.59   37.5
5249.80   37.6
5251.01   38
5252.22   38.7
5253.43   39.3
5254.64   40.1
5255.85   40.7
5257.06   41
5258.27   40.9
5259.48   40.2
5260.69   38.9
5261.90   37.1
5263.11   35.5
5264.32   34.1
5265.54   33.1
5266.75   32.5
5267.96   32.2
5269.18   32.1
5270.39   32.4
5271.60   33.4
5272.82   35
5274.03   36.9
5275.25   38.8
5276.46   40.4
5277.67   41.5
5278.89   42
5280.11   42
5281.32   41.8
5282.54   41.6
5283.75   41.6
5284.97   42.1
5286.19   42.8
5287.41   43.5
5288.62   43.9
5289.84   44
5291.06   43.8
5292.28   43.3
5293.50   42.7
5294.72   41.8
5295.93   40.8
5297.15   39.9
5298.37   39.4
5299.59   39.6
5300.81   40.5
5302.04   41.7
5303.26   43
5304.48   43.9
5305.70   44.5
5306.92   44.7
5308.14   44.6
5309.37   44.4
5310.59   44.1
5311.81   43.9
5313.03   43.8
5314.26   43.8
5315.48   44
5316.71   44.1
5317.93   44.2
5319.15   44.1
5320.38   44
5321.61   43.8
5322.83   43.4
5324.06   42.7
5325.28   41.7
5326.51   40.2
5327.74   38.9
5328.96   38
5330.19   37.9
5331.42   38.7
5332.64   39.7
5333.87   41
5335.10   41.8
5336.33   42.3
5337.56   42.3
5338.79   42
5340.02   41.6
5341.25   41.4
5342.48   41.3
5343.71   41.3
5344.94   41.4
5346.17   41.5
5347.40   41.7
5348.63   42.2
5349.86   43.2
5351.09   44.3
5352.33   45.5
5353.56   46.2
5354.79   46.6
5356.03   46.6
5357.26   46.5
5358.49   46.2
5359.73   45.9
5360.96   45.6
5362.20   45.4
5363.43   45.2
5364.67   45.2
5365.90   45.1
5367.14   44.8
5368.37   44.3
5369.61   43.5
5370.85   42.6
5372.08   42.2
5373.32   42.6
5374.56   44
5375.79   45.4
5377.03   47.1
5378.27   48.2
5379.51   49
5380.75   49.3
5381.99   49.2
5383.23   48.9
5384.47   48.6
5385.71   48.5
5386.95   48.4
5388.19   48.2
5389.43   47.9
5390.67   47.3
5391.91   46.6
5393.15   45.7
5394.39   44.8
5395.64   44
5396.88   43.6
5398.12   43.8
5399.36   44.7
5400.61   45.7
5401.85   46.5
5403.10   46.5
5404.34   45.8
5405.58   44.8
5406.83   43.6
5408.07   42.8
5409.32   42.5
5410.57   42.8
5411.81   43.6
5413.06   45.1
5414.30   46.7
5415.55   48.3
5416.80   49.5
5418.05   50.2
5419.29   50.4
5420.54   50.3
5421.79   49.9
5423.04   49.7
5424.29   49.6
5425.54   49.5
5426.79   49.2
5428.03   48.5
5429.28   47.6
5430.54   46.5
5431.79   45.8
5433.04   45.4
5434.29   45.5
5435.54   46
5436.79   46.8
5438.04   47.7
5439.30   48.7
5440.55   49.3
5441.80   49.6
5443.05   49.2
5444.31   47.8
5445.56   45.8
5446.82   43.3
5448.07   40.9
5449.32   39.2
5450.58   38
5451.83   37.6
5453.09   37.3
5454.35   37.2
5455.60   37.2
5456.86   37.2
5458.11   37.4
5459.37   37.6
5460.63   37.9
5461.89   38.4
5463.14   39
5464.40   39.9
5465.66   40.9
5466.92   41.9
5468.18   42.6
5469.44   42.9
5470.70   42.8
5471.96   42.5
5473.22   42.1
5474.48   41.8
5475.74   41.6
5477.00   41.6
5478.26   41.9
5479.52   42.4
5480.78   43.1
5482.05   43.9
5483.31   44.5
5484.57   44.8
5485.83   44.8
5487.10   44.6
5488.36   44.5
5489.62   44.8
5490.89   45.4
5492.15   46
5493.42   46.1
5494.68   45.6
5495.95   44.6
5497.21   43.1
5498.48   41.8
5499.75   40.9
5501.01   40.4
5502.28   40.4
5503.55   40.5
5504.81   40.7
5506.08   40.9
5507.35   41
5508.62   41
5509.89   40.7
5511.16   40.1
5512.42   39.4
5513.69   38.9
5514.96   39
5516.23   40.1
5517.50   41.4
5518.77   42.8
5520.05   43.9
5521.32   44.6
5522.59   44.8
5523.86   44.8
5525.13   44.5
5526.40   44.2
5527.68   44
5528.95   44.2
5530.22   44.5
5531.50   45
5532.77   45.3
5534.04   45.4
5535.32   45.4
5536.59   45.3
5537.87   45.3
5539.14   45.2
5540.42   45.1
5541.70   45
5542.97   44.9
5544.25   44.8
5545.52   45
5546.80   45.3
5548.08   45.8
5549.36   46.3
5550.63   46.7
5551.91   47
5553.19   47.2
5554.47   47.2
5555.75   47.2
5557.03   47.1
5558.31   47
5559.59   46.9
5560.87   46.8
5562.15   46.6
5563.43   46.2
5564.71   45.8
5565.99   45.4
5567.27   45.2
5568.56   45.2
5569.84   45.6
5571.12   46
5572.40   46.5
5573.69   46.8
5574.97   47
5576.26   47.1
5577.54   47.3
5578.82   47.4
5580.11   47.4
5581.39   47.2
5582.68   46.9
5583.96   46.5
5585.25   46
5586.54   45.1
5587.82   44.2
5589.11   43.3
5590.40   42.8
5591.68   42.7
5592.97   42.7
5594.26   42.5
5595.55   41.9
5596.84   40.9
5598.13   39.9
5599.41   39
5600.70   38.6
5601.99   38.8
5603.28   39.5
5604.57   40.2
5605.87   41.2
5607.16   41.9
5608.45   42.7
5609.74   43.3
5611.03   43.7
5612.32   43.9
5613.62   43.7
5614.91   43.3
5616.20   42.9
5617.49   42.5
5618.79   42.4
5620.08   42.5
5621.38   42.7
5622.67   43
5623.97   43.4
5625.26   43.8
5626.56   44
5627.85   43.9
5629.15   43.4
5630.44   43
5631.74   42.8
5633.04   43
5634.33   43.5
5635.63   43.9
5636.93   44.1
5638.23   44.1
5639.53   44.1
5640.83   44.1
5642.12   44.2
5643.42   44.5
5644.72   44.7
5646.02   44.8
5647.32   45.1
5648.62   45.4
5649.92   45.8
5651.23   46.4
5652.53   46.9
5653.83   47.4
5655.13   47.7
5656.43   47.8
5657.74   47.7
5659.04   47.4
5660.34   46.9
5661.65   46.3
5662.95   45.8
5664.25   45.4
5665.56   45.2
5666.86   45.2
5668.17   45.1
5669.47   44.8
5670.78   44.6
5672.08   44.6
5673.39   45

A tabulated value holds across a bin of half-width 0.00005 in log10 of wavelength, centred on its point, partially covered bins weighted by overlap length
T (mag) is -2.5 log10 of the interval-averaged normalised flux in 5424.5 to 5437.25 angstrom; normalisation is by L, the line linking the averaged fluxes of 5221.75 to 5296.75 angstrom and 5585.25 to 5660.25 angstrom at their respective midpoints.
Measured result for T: -0.146 mag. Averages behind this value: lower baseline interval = 39.2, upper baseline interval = 43.5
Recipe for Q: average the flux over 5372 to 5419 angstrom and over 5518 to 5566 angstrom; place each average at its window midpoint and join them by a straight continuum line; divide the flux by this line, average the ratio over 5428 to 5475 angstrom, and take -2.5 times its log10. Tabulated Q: 0.08 mag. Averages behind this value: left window 46.2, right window 45.5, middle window 42.7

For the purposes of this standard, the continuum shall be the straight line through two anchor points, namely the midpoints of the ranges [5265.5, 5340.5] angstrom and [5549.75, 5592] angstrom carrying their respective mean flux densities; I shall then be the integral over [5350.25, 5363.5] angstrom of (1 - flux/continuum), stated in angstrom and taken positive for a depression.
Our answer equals -1.2 angstrom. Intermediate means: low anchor 41.1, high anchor 46.2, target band 45.8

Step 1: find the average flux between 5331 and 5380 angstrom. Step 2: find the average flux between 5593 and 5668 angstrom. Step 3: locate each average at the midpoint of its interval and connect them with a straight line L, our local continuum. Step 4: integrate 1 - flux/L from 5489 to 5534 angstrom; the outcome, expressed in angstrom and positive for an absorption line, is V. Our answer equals 1.0 angstrom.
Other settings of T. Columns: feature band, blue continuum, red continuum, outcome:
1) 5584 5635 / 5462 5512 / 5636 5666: 0.06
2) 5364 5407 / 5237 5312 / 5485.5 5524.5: -0.12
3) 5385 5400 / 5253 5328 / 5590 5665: -0.11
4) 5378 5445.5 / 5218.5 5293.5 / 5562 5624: -0.14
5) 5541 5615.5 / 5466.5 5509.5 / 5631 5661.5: -0.01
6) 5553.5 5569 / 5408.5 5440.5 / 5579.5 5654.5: -0.04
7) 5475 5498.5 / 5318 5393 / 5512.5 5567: 0.02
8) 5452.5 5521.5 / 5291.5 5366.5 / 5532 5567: 0.09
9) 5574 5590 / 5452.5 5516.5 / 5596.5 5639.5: -0.10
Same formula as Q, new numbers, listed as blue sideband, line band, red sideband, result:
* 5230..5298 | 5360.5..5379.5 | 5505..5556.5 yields -0.09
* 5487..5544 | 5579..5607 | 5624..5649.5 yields 0.02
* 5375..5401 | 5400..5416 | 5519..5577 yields 0.04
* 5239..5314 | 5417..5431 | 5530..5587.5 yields -0.14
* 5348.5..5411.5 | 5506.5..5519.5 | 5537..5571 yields 0.14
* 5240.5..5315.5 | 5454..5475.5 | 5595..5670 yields 0.05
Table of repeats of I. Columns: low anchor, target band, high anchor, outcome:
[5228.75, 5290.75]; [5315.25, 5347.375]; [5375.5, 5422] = 0.99 angstrom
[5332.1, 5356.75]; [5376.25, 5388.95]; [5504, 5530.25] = -1.76 angstrom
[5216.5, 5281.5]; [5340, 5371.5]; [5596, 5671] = -3.38 angstrom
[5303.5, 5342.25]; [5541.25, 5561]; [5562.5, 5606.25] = -1.07 angstrom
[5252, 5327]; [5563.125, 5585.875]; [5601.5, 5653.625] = -1.78 angstrom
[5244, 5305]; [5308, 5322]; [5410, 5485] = -1.24 angstrom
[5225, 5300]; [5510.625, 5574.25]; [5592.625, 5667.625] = -3.29 angstrom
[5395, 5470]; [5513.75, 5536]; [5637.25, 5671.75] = 0.64 angstrom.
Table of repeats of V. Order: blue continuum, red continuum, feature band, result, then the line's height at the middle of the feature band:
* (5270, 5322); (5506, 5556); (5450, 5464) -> 1.81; 43.3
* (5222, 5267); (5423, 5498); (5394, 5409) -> -0.87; 42.2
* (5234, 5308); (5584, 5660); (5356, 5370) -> -1.57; 40.8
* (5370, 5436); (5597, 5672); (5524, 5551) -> -0.04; 45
